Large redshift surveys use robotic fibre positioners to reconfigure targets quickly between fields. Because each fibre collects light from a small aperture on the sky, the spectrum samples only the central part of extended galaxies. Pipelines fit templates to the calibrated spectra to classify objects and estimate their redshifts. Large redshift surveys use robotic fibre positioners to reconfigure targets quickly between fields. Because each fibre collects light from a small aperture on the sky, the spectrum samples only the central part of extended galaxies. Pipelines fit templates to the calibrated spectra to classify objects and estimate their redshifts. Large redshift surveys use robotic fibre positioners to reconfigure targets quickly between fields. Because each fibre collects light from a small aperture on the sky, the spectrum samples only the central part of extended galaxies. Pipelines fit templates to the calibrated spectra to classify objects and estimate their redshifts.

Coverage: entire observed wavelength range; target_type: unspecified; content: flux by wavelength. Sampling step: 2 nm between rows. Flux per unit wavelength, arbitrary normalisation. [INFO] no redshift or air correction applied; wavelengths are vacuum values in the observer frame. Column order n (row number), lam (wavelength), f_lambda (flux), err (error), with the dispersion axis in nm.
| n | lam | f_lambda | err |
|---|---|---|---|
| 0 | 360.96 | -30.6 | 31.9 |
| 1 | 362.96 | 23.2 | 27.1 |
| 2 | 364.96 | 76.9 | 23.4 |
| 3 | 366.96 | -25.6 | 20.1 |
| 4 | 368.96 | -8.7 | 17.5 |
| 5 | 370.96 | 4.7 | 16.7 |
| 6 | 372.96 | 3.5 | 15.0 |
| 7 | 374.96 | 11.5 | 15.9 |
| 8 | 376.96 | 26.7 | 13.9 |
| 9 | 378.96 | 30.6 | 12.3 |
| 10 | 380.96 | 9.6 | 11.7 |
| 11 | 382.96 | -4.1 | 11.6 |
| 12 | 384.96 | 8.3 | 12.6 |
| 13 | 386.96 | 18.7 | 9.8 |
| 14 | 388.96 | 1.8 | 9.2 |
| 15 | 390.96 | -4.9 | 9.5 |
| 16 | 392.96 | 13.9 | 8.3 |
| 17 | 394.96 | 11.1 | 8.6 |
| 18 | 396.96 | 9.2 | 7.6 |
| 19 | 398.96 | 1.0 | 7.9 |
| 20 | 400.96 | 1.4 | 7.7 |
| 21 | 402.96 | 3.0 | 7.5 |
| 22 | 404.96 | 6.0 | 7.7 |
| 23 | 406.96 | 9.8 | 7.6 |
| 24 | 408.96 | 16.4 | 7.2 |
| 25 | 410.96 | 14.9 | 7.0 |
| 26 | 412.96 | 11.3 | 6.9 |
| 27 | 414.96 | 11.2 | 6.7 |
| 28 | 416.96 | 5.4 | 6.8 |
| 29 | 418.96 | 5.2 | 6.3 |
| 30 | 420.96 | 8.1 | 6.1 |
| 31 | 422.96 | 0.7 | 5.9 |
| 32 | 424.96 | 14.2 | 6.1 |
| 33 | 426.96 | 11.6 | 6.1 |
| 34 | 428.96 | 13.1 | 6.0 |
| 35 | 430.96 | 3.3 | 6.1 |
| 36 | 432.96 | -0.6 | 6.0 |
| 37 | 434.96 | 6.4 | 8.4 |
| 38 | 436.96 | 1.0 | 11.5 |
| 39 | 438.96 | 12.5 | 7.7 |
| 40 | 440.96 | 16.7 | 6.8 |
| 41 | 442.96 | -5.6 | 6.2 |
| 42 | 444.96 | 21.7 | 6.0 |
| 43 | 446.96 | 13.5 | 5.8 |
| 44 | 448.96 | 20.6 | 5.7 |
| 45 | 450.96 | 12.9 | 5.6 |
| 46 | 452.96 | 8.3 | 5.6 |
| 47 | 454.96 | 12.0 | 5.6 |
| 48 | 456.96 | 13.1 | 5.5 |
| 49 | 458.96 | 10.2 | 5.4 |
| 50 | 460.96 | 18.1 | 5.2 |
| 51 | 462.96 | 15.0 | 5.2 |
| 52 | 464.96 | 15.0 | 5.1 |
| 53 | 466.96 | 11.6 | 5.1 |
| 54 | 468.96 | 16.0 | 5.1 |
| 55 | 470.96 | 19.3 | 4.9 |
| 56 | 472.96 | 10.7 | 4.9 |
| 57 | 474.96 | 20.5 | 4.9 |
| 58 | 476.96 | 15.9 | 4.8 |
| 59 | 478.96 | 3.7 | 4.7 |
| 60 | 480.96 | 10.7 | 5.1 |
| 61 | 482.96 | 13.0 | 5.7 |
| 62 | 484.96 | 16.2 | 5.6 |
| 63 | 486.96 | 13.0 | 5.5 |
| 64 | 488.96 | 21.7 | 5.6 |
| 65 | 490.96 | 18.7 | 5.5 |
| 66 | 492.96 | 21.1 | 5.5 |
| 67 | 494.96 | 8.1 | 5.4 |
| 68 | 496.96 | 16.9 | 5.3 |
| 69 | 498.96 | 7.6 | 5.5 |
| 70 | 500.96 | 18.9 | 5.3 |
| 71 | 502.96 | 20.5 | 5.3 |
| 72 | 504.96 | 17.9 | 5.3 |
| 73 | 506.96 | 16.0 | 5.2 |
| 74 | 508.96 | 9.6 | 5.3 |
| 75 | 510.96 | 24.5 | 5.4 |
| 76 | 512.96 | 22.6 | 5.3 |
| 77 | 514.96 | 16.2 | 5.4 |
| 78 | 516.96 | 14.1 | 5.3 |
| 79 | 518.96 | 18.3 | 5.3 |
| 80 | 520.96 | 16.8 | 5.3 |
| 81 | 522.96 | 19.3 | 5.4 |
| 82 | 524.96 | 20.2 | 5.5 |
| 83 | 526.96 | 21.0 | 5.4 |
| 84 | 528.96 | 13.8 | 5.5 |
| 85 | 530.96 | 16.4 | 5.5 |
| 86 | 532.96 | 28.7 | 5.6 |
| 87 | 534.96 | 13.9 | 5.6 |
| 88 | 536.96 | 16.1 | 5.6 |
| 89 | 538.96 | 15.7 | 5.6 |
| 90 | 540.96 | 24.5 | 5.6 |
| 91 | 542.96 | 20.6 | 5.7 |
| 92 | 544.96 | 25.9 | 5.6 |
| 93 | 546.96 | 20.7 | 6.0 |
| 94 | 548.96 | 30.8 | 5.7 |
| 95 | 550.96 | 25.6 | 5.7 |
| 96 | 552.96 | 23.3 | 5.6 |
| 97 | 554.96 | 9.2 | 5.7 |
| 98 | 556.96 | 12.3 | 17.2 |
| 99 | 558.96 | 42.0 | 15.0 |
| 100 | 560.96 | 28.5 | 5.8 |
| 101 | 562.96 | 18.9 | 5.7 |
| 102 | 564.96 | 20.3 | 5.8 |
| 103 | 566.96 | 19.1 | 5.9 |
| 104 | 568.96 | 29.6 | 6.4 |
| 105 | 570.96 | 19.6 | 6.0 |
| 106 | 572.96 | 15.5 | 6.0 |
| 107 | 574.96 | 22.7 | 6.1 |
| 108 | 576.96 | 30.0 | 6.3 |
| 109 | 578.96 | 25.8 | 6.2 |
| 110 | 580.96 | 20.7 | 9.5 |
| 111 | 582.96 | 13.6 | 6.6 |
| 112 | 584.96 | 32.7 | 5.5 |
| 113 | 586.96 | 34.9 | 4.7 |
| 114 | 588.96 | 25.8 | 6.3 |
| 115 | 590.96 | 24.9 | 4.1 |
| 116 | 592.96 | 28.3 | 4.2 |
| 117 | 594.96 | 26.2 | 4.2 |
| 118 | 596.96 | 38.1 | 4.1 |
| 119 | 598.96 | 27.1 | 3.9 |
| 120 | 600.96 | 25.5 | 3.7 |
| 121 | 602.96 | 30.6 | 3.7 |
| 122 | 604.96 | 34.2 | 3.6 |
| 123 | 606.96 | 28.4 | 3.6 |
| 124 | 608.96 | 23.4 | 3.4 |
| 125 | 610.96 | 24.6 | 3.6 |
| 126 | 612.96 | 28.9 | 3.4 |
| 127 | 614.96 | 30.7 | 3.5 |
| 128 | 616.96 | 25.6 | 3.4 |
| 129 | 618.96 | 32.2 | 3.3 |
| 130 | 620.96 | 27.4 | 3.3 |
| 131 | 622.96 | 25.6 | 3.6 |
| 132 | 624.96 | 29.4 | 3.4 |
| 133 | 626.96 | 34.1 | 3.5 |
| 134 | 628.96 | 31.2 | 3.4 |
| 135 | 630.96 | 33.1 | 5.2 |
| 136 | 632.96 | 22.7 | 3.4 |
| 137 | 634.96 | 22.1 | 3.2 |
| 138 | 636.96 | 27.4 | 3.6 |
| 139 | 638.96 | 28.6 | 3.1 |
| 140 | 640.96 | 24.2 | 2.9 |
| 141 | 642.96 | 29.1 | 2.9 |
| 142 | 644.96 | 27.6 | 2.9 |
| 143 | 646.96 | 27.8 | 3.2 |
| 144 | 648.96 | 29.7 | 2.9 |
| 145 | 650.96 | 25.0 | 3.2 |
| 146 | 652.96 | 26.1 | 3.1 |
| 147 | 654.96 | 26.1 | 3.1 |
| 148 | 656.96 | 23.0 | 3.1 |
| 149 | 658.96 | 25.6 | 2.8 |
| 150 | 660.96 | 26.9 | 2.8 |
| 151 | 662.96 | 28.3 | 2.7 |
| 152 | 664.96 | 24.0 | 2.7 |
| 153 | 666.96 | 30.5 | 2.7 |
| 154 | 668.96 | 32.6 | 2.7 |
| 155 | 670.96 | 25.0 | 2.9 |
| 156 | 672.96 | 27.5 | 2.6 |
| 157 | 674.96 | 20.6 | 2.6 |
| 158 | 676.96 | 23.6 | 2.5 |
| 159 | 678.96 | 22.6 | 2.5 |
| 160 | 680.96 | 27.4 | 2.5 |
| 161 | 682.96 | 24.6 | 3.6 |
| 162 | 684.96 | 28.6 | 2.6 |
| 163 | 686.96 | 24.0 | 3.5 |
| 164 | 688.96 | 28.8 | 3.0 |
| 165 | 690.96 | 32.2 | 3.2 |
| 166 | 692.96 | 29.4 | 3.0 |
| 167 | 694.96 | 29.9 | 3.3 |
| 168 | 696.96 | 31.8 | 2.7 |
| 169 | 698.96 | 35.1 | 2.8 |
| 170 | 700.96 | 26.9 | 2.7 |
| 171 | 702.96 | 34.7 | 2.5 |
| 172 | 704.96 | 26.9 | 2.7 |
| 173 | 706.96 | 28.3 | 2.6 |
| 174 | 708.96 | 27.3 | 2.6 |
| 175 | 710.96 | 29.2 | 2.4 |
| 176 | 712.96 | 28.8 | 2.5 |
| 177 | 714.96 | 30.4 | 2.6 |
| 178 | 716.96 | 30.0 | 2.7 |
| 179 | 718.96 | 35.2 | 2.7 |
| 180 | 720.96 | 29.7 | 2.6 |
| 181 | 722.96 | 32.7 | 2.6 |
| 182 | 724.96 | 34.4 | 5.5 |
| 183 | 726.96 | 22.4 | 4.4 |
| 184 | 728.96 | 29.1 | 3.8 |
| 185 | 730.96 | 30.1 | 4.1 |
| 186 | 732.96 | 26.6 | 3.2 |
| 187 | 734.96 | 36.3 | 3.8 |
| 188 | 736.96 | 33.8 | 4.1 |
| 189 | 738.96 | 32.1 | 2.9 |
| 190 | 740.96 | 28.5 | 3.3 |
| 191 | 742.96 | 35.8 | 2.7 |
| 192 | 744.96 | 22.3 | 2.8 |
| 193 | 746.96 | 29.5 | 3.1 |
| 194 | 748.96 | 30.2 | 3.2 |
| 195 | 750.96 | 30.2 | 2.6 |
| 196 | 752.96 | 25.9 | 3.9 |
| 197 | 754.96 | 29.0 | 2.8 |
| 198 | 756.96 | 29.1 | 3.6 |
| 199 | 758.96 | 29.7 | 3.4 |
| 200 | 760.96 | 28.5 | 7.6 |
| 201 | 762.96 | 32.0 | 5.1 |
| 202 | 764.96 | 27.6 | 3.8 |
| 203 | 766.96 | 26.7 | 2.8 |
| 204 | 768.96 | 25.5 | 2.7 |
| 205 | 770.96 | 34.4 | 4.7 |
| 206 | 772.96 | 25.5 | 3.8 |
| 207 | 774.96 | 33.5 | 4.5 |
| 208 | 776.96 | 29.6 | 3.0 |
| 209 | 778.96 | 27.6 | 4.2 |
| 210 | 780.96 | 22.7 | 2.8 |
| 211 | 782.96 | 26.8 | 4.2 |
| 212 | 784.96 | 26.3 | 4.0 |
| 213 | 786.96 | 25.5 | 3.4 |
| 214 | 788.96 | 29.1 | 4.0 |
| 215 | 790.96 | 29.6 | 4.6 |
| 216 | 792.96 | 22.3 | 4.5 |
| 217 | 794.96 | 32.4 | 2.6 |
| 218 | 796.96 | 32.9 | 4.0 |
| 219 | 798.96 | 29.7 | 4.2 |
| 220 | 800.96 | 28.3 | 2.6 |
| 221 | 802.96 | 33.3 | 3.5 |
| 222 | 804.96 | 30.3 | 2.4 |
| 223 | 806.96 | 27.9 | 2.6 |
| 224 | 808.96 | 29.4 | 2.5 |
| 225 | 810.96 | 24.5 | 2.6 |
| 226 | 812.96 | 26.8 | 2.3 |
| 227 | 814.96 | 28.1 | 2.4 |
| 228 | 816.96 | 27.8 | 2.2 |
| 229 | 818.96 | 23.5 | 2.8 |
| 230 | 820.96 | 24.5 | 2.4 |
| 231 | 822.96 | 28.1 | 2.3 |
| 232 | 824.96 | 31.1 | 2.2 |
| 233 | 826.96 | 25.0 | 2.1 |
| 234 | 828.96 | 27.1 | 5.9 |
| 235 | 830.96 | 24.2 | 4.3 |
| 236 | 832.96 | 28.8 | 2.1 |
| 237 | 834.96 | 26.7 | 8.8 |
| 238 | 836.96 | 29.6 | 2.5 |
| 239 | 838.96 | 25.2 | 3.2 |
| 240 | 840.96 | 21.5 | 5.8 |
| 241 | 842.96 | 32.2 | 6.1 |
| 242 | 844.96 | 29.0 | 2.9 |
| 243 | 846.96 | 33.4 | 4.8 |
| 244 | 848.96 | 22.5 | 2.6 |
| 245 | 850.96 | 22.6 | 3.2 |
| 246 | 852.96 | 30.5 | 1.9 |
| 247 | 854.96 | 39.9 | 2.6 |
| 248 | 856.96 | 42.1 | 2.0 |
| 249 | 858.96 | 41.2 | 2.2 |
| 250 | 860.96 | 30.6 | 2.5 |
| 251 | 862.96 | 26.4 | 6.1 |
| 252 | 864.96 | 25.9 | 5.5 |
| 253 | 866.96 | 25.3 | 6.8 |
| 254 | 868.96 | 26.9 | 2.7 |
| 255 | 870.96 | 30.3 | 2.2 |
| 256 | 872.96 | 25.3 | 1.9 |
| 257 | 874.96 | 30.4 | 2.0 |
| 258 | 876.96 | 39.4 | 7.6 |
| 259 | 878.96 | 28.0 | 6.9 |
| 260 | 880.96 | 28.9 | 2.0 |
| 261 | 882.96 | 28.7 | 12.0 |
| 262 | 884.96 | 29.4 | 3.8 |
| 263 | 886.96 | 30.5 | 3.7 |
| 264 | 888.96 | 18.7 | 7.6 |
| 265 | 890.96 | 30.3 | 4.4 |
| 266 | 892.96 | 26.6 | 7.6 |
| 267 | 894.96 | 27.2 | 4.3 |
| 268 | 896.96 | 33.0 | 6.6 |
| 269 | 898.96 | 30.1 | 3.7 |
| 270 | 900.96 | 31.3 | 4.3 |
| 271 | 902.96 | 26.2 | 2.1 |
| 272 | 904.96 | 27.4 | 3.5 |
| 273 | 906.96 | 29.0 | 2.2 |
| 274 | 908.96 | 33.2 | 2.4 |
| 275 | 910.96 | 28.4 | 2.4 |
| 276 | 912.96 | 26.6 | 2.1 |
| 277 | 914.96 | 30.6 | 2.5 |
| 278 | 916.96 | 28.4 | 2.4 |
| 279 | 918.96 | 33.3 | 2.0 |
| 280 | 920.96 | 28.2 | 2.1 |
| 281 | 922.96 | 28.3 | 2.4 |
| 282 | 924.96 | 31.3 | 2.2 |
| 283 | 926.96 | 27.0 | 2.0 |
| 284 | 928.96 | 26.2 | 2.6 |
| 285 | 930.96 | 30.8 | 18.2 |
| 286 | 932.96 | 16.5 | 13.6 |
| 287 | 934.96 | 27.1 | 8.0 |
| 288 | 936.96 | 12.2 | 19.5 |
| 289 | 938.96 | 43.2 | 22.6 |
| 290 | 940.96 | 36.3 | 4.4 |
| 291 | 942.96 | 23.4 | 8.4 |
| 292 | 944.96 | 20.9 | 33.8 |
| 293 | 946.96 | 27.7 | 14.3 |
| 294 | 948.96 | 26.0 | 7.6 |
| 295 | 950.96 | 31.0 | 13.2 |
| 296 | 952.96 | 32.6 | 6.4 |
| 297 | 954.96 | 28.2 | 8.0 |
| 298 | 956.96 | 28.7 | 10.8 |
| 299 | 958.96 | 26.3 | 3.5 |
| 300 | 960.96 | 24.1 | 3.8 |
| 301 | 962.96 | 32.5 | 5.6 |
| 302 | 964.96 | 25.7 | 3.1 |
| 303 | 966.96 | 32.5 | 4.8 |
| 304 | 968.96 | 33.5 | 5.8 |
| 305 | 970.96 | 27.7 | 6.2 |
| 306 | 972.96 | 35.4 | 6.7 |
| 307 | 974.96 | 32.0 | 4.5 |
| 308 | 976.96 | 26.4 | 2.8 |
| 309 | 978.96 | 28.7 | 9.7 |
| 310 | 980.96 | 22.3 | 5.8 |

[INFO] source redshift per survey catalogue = 0.30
